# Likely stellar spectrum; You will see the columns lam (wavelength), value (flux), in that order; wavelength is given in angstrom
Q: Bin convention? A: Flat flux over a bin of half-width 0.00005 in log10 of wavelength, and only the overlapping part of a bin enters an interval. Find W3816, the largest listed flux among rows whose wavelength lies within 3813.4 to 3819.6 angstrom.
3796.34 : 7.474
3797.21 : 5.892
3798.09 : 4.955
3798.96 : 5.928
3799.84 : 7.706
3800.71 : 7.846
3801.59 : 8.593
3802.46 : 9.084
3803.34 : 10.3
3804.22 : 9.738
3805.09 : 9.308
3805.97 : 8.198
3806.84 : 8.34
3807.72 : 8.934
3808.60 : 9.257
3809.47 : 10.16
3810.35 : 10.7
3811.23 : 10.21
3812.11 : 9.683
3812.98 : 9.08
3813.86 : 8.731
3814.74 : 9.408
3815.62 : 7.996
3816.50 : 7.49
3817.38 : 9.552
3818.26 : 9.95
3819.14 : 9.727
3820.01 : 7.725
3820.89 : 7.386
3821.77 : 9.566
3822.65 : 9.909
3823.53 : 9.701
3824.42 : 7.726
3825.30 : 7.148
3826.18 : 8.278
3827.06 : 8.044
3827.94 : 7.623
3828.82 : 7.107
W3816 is 9.95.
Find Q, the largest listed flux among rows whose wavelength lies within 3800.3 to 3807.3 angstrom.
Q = 10.3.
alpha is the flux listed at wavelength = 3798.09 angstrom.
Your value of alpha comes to 4.955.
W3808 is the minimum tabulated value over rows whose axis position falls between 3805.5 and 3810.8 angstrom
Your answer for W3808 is 8.198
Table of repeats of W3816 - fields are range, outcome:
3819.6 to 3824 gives 9.909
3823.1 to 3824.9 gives 9.701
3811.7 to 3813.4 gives 9.683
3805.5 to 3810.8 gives 10.7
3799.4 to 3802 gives 8.593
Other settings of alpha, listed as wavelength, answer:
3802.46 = 9.084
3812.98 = 9.08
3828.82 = 7.107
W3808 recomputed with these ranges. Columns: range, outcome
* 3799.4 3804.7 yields 7.706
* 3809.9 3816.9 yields 7.49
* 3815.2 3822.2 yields 7.386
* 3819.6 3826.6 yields 7.148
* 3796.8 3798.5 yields 4.955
